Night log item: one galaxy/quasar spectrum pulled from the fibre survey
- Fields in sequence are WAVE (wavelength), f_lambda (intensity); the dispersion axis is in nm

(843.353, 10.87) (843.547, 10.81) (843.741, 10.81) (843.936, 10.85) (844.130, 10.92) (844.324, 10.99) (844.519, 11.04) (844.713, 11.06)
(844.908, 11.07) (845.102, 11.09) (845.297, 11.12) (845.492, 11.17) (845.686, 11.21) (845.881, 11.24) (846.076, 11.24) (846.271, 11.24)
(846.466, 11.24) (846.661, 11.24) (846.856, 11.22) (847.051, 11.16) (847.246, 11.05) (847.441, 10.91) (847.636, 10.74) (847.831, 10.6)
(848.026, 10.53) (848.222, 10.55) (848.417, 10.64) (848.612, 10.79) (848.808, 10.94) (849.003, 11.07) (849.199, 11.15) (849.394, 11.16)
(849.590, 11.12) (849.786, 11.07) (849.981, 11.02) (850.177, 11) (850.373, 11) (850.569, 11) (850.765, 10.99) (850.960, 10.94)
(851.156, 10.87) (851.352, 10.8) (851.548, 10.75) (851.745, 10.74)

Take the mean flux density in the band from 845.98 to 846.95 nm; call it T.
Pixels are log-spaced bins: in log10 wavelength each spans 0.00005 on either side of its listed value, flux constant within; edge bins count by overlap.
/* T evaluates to 11.2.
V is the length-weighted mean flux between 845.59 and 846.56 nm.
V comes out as 11.2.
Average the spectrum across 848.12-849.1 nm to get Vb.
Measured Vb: 10.8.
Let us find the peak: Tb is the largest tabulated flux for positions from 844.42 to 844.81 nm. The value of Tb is 11.06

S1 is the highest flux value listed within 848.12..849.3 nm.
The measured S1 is 11.15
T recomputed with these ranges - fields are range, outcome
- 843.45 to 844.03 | 10.8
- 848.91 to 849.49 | 11.1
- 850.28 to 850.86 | 11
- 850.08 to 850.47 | 11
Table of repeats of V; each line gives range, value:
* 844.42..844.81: 11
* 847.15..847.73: 10.9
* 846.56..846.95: 11.2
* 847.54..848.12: 10.6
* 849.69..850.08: 11.1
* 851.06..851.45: 10.8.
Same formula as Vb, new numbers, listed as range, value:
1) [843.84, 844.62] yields 11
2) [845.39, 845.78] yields 11.2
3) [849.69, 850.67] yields 11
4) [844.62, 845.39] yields 11.1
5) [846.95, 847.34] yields 11.1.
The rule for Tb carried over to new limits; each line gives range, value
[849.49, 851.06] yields 11.12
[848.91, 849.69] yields 11.16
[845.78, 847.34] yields 11.24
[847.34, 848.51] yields 10.91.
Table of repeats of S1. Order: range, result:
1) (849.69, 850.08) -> 11.07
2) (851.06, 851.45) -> 10.87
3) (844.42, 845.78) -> 11.21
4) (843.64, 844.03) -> 10.85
